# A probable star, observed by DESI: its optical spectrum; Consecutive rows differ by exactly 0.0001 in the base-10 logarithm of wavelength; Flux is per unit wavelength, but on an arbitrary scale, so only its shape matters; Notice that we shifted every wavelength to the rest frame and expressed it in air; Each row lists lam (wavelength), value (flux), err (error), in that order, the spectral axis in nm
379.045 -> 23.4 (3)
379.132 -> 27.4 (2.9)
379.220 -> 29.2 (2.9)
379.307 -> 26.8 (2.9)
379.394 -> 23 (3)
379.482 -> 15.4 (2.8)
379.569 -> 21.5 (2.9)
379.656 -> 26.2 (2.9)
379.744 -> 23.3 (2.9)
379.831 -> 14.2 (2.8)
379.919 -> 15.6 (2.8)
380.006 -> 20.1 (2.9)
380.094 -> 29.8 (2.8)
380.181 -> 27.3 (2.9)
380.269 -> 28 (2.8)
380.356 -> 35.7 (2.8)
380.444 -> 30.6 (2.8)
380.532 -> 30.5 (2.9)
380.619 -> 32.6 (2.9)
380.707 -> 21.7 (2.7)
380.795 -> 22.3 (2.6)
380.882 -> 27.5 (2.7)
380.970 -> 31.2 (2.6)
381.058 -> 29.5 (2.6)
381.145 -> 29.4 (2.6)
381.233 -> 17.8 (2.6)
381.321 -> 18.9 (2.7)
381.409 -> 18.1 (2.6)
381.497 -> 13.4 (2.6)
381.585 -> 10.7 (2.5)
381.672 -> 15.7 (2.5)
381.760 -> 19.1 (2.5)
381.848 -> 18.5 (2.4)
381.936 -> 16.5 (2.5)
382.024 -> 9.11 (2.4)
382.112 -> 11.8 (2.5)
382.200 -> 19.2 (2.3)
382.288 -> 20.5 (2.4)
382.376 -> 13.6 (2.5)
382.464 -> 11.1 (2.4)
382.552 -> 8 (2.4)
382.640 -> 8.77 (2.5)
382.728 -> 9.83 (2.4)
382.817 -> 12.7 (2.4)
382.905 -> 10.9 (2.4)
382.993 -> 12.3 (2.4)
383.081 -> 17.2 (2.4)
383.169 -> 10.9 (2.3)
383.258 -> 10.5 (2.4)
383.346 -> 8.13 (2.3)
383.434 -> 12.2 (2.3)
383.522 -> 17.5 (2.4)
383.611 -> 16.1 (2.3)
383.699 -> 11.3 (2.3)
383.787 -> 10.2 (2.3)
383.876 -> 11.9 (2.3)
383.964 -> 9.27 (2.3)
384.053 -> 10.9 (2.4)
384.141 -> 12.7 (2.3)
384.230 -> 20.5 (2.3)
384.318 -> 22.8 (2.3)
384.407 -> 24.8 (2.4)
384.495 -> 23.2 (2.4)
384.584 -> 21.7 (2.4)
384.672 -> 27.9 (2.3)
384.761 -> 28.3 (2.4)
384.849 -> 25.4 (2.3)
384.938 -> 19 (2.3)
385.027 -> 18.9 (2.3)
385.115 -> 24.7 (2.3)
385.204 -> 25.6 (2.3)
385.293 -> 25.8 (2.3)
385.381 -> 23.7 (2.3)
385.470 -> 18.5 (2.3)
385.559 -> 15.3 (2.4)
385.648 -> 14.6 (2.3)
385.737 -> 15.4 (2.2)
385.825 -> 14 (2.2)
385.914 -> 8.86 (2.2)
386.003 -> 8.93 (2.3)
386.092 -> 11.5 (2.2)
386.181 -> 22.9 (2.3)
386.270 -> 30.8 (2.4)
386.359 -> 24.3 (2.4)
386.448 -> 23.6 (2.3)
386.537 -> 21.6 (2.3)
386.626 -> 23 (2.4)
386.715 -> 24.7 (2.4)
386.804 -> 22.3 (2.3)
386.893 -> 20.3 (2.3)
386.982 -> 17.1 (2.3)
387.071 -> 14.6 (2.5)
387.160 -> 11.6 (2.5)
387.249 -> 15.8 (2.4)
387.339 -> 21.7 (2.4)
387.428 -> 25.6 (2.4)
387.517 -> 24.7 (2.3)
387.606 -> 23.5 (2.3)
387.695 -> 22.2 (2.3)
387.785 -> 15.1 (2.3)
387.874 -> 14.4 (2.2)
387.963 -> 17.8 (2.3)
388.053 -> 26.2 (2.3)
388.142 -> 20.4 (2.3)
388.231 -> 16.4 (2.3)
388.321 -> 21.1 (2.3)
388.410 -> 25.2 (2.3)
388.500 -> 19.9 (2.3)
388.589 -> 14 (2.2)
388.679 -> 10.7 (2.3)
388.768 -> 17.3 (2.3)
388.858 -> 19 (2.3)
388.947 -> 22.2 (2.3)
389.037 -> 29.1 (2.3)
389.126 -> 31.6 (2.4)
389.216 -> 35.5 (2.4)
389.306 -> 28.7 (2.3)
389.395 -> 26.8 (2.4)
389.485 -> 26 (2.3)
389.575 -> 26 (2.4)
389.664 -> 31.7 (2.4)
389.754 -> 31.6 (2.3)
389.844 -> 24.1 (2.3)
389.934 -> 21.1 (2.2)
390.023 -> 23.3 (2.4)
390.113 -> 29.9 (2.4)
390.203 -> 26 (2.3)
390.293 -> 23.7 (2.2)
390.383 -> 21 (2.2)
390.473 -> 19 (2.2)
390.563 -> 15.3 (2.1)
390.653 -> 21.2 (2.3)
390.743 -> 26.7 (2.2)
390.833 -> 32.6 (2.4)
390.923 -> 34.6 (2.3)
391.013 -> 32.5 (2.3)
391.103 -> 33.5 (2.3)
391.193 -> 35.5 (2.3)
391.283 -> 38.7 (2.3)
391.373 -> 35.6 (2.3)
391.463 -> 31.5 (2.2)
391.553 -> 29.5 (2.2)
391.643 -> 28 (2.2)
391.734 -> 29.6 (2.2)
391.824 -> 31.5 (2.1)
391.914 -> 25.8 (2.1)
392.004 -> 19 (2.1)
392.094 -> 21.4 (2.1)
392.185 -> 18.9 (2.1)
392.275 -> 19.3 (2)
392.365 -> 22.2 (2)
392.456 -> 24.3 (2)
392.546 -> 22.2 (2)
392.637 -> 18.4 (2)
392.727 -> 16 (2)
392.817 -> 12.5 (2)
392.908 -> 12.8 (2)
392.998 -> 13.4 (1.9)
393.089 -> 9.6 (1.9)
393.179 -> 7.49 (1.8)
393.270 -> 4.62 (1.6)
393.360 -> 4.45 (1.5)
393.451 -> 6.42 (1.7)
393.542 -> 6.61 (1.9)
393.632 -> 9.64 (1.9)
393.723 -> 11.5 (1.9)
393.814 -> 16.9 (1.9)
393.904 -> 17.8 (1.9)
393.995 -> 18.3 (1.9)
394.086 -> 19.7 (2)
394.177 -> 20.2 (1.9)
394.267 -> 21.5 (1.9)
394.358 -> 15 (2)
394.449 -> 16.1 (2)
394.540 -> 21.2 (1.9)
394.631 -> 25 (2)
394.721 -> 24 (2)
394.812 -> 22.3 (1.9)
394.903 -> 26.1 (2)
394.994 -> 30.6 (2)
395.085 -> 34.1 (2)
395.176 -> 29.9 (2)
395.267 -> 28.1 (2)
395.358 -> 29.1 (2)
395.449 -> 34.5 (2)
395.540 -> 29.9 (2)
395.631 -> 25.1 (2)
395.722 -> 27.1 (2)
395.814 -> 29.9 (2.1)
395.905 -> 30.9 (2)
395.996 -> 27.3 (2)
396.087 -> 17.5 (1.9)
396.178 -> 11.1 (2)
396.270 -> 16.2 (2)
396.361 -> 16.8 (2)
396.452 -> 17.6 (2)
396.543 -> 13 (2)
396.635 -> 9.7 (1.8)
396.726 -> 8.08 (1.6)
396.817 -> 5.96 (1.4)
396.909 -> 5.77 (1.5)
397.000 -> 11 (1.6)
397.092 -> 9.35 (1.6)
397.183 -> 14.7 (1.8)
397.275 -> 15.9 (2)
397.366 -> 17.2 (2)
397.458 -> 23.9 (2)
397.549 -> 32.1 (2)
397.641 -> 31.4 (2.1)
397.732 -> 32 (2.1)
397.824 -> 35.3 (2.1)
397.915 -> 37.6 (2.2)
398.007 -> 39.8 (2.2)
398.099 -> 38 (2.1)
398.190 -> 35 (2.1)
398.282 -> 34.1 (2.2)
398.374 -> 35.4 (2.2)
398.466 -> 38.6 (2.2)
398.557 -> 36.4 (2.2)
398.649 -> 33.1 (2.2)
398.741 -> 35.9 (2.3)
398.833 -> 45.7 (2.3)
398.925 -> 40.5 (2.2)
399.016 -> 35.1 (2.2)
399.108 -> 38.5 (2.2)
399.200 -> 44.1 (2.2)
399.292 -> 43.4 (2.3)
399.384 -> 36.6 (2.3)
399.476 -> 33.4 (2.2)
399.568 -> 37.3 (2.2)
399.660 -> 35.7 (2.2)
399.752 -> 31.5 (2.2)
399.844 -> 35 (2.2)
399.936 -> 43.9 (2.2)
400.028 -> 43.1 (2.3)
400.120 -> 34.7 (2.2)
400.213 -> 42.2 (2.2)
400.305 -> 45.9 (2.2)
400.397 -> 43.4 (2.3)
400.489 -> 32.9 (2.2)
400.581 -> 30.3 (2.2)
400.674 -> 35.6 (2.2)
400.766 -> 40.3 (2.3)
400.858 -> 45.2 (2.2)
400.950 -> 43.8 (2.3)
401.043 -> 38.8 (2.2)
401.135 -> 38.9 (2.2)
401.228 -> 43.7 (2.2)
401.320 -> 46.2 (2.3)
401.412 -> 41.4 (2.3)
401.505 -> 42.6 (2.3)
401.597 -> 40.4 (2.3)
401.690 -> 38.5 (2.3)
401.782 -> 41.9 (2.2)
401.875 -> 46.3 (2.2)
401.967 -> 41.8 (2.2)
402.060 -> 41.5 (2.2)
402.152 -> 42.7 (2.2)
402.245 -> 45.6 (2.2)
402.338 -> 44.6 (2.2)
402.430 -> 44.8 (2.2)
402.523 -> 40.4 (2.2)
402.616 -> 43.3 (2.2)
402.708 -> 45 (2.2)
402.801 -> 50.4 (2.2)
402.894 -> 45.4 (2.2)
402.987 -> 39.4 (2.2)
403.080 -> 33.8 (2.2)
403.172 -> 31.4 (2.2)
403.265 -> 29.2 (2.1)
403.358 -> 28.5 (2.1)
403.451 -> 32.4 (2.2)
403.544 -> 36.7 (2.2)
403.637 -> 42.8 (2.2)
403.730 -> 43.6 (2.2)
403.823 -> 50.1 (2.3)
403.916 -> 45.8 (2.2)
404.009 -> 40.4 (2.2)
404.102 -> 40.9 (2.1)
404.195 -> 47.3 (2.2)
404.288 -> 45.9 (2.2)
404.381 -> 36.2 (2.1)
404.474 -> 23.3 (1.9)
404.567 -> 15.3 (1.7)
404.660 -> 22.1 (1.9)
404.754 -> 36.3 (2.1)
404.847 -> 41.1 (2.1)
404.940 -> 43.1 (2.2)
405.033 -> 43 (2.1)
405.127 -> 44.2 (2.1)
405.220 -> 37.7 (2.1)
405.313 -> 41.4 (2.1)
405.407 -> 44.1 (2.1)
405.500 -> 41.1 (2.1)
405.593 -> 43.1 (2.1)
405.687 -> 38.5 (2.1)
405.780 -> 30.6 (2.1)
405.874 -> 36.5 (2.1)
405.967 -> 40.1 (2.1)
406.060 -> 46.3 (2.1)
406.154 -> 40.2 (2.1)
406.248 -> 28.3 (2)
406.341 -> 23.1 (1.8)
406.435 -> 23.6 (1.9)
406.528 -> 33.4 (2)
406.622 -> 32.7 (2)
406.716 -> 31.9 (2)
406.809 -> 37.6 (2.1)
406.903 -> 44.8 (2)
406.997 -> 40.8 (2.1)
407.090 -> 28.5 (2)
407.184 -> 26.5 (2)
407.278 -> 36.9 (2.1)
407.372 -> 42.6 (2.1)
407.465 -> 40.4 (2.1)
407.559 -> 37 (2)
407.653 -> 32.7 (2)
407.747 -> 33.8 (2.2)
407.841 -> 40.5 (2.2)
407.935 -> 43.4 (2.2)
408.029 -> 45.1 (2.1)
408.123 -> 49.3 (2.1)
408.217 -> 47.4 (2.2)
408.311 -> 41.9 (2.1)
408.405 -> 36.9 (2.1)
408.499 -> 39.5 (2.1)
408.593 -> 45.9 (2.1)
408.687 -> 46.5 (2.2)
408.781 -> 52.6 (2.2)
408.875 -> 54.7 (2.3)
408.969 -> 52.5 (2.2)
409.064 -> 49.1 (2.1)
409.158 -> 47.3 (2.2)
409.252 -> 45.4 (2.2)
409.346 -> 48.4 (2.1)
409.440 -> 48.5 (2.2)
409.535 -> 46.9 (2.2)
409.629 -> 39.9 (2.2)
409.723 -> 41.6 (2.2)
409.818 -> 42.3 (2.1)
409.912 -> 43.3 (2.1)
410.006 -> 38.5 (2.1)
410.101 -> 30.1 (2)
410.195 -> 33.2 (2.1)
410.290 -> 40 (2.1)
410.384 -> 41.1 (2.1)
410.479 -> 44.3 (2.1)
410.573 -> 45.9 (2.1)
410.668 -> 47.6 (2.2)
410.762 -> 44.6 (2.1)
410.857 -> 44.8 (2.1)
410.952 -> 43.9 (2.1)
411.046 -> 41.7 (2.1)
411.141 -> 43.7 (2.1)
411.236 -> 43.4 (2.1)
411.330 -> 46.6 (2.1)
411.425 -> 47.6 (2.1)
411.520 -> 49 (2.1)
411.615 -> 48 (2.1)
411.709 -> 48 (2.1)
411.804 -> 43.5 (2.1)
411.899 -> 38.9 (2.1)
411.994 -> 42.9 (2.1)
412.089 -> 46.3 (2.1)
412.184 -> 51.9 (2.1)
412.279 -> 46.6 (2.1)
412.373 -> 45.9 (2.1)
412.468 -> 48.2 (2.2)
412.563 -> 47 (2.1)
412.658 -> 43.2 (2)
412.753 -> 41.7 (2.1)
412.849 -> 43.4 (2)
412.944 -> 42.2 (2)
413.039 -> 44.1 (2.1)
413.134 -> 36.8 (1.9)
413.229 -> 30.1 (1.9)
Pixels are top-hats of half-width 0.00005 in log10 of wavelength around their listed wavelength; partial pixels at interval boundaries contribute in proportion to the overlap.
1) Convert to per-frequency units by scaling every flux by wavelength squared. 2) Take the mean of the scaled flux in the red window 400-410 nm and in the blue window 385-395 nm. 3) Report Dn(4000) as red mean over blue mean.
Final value 2.0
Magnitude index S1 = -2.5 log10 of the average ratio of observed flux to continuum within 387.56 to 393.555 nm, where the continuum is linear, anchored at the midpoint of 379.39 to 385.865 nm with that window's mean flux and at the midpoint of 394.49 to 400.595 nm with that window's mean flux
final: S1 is 0.08 mag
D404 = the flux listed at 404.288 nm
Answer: 45.9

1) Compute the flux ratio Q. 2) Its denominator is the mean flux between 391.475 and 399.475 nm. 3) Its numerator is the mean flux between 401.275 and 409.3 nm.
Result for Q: 1.7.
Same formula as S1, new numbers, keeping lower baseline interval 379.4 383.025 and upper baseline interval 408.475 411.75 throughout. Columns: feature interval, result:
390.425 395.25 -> 0.35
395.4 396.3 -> 0.28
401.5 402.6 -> -0.13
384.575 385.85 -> 0.09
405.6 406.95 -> 0.18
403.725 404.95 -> 0.06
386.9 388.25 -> 0.30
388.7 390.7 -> 0.09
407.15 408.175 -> 0.10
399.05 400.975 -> -0.08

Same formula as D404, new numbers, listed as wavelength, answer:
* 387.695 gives 22.2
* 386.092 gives 11.5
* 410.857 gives 44.8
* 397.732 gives 32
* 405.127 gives 44.2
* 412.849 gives 43.4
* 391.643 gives 28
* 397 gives 11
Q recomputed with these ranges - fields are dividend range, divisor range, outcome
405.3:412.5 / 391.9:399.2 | 1.85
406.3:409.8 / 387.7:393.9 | 1.86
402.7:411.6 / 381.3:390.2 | 2.12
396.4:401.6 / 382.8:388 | 1.81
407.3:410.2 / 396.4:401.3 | 1.34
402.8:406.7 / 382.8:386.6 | 2.10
